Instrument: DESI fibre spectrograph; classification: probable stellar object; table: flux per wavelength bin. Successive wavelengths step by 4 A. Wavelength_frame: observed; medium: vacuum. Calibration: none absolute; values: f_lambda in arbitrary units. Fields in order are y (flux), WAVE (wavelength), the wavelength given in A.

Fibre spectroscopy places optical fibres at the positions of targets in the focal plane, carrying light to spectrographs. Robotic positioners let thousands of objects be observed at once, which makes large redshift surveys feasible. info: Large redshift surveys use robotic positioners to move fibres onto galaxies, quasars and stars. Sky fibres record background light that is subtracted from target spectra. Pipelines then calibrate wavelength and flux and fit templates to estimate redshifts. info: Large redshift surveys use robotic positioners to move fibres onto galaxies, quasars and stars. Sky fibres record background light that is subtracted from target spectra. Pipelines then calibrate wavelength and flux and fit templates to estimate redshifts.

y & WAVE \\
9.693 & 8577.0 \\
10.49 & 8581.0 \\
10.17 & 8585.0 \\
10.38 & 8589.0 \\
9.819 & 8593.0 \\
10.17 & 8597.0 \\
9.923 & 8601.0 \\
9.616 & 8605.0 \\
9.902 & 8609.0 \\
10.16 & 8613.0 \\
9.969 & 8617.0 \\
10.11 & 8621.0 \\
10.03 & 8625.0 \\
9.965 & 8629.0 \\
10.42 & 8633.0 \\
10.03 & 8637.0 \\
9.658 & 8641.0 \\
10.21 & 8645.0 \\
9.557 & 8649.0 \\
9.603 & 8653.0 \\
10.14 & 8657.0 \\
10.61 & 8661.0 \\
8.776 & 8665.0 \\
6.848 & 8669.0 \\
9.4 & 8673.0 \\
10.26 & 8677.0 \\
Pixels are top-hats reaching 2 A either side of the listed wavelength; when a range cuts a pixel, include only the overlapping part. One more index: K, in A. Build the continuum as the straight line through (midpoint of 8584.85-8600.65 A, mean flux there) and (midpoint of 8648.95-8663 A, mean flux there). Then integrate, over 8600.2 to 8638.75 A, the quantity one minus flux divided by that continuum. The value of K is 0.2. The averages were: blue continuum 10.1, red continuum 10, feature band 10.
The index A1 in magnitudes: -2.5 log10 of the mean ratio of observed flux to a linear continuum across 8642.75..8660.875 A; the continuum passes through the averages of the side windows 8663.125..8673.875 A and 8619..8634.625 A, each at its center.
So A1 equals -0.11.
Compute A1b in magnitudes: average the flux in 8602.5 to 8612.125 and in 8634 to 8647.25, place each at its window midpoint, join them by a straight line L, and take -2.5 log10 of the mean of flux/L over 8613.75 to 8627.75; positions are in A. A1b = -0.02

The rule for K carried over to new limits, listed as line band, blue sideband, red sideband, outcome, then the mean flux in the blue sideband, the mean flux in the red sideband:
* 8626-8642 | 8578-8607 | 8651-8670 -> -0.7 A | 10.1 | 9.32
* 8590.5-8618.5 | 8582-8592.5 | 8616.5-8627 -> 0.5 A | 10.2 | 10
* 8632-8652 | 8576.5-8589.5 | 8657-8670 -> -1.1 A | 10.2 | 9.11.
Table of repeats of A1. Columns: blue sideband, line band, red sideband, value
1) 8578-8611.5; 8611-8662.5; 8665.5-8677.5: -0.08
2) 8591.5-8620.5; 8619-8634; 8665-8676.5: -0.07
